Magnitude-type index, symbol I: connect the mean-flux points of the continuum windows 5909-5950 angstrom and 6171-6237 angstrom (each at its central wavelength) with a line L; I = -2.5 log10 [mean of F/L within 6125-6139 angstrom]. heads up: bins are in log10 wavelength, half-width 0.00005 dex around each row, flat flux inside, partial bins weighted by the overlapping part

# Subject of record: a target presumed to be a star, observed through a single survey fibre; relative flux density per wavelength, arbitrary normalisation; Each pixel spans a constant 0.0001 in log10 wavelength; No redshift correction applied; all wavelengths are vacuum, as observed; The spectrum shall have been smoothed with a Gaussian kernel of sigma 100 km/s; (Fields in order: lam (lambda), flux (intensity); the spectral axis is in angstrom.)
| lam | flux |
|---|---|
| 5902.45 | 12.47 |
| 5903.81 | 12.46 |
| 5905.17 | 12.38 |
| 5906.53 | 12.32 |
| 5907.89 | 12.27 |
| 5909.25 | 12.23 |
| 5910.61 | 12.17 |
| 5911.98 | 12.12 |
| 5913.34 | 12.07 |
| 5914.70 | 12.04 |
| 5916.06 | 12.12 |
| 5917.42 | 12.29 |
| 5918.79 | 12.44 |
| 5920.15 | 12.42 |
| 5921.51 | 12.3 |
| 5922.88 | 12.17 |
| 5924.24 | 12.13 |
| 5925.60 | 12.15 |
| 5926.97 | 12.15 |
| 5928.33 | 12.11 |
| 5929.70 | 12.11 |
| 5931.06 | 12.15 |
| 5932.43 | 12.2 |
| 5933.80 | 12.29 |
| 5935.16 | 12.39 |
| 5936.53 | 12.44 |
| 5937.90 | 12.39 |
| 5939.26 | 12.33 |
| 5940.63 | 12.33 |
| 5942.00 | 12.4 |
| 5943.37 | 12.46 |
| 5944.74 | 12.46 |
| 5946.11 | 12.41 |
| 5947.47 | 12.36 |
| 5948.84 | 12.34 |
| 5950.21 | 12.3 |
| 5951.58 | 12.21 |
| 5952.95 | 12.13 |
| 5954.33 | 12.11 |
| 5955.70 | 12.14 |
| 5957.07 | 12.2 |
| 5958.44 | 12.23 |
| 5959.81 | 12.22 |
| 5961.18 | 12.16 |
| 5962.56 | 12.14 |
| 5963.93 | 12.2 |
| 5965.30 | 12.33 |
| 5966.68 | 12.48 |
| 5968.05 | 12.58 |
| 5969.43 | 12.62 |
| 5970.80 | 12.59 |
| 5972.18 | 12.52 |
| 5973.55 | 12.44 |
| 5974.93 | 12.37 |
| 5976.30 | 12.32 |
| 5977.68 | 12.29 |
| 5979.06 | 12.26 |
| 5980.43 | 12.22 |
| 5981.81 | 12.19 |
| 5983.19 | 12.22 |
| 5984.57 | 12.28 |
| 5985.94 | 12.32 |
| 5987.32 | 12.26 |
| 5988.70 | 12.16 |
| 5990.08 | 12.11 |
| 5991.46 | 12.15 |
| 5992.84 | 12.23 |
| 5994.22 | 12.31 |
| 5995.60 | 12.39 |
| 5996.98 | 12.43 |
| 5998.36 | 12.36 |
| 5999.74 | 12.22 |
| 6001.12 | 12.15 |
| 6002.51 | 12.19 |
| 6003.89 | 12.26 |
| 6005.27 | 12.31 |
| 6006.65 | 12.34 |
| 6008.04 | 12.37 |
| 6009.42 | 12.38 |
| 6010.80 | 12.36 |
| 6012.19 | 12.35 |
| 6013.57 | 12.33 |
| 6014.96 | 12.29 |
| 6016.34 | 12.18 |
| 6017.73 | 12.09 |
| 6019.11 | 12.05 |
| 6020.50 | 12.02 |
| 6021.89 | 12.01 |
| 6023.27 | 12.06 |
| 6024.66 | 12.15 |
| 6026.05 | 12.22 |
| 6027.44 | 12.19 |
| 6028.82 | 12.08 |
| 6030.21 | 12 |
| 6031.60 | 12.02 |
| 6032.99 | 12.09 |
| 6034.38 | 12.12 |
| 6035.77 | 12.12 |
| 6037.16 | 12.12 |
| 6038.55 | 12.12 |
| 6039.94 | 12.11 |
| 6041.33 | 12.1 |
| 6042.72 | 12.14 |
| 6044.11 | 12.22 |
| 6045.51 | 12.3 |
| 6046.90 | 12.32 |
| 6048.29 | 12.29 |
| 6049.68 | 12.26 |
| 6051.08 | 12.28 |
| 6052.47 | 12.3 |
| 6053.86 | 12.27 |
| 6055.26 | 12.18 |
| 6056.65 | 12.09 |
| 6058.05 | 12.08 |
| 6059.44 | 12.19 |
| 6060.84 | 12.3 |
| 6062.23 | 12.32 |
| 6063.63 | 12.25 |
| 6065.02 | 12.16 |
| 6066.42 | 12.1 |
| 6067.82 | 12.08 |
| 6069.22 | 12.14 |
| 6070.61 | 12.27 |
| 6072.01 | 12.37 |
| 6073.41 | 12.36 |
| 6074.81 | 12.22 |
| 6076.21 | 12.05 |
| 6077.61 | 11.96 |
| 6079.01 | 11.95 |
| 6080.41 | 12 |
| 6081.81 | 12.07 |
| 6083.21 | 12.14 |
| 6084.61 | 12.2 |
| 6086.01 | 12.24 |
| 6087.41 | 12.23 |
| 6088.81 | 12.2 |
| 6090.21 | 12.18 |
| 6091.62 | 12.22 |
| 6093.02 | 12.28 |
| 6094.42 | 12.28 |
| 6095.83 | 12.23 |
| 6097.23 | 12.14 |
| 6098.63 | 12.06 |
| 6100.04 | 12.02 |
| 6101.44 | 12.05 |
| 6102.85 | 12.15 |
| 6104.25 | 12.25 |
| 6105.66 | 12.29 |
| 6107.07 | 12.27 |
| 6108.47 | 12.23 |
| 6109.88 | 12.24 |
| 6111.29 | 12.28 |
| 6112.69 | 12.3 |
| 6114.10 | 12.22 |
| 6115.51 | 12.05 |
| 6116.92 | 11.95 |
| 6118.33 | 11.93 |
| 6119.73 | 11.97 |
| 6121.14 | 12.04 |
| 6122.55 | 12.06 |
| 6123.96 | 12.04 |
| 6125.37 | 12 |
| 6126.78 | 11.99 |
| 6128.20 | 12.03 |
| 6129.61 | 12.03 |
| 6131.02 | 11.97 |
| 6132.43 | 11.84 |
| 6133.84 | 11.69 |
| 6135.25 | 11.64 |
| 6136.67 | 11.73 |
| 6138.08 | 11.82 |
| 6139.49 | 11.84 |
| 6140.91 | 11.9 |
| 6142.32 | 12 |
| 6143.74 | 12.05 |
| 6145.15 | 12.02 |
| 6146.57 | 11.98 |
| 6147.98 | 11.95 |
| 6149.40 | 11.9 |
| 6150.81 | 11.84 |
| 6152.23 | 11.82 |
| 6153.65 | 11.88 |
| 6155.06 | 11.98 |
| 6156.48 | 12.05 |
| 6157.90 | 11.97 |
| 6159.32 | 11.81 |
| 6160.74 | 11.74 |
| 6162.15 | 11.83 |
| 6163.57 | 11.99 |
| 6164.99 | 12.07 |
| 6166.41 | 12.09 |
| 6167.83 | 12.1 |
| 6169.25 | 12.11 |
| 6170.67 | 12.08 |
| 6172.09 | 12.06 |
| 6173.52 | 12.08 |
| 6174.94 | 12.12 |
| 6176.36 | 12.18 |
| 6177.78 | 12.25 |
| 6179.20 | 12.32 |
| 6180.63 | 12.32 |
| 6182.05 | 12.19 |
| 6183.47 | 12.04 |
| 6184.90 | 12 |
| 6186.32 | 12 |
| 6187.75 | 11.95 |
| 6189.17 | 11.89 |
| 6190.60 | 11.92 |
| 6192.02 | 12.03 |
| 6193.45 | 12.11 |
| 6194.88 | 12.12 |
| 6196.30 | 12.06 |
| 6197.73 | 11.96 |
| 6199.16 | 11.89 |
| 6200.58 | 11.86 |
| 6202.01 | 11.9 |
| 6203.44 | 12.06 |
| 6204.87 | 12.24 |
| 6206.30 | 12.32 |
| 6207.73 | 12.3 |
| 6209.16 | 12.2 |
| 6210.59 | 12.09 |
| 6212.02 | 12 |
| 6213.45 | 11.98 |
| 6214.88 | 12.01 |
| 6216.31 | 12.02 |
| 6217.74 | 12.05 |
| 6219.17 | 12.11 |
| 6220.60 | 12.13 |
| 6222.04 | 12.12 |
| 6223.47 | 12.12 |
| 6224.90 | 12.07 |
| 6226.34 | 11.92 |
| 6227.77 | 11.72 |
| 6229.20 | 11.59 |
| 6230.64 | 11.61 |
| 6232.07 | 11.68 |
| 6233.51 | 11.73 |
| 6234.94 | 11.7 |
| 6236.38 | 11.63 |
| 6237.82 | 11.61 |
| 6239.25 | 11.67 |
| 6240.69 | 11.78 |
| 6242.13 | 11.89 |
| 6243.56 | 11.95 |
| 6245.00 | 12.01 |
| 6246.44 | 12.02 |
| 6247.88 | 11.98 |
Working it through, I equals 0.02 mag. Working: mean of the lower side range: 12.3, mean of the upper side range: 12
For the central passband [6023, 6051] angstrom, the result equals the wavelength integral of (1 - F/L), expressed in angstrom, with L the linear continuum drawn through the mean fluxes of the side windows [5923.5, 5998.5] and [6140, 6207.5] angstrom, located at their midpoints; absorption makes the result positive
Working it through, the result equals 0.1 angstrom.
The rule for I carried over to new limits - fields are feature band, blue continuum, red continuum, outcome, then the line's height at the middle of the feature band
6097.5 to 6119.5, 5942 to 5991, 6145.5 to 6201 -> 0.00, 12.1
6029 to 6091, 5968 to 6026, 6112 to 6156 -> 0.00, 12.1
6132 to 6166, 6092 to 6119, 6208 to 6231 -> 0.02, 12.1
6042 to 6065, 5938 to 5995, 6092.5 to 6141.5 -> -0.01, 12.2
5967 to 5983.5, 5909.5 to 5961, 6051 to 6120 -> -0.01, 12.2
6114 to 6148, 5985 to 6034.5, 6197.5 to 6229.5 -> 0.01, 12.1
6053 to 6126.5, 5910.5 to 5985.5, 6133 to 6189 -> -0.01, 12.1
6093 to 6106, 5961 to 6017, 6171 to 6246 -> 0.00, 12.1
